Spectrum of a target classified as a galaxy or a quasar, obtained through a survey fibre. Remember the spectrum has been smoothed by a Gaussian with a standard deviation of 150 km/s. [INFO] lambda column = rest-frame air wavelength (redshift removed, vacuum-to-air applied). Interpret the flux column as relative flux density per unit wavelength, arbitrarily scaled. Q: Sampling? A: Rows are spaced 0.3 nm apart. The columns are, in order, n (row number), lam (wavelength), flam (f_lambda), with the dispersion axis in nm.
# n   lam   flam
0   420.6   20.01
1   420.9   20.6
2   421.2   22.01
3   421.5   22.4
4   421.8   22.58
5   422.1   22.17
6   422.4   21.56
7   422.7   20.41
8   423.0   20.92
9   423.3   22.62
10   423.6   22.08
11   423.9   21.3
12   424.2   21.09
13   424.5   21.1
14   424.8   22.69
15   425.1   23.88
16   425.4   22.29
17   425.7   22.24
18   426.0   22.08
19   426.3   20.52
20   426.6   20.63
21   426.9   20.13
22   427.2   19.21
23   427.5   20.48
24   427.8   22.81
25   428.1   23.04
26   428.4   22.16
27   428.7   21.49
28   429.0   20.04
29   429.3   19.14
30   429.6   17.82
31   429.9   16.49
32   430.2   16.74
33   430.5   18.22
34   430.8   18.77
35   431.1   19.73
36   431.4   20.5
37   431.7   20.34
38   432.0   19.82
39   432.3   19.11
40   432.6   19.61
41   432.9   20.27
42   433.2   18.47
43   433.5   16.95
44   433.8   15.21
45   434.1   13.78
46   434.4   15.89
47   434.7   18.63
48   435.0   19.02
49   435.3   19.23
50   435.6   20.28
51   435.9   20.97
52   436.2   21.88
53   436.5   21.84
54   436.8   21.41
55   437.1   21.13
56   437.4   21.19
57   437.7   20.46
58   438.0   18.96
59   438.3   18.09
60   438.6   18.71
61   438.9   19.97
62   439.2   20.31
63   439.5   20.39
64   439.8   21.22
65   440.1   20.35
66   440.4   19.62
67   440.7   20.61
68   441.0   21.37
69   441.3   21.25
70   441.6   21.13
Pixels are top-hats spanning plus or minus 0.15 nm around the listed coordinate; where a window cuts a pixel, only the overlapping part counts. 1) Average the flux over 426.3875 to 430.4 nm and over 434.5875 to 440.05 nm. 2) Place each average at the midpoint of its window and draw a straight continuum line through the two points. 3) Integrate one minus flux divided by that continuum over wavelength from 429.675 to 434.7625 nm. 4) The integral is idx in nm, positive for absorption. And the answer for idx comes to 0.50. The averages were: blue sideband 20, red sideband 20.2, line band 18.1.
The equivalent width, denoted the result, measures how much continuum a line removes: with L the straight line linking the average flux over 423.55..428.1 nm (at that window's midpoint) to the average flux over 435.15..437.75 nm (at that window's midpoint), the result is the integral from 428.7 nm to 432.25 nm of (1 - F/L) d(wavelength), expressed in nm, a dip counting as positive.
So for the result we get 0.38 nm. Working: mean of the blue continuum 21.5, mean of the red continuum 21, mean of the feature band 19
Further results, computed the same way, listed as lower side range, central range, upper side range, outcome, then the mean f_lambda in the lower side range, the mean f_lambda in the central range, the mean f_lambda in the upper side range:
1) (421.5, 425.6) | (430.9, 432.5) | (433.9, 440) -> 0.05 nm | 21.9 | 19.9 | 19.6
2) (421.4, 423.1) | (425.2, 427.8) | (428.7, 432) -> -0.11 nm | 21.7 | 21.1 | 18.9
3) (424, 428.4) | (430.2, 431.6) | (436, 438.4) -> 0.14 nm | 21.6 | 19.1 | 20.7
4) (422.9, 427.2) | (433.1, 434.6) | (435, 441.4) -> 0.34 nm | 21.6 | 16.1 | 20.4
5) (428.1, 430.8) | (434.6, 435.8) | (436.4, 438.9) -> 0.03 nm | 19.2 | 19.4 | 20.2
